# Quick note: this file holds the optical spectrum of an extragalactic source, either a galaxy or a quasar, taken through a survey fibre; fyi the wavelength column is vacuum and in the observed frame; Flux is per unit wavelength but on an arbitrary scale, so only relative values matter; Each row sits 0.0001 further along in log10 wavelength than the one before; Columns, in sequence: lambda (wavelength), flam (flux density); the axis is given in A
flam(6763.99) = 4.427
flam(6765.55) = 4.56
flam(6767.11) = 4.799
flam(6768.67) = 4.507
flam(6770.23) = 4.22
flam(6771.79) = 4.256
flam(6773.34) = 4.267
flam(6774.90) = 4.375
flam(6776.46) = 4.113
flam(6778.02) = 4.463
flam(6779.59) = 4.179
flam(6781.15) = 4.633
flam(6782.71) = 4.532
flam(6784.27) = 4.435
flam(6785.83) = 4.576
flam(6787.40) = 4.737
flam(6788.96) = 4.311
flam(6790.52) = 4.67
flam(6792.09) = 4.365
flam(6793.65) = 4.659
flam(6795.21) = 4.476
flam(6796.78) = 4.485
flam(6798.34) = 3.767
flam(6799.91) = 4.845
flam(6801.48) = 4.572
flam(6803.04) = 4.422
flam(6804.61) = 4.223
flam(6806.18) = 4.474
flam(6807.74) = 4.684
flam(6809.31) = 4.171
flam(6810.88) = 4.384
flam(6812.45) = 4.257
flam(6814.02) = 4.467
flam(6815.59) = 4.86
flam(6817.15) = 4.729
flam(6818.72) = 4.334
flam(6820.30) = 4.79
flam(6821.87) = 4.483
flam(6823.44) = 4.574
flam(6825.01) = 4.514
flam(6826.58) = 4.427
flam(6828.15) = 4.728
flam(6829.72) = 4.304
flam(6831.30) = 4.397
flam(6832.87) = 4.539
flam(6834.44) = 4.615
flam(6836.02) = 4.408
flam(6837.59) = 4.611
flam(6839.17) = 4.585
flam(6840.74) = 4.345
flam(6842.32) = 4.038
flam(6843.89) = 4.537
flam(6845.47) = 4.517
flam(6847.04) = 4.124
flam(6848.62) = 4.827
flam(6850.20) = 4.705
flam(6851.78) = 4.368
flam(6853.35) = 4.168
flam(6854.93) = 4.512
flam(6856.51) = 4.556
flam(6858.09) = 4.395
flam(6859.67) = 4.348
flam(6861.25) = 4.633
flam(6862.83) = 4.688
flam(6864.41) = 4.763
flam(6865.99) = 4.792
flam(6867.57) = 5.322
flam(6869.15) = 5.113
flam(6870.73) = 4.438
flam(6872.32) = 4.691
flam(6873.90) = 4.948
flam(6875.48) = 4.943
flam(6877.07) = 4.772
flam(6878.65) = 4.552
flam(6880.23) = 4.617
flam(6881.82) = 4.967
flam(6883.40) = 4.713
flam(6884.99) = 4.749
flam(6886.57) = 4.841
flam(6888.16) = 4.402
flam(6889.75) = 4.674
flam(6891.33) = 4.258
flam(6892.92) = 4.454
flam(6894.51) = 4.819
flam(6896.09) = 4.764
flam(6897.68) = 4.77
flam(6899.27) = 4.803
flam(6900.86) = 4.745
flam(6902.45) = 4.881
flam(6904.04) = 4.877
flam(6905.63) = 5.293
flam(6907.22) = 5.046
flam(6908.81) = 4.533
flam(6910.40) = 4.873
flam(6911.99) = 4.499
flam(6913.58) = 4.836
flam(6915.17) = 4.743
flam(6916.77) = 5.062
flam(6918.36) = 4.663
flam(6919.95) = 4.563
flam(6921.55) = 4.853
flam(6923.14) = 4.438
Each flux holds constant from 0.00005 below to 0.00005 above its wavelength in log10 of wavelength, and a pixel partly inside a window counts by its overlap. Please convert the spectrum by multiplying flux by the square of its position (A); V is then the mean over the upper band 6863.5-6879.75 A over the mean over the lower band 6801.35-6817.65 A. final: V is 1.10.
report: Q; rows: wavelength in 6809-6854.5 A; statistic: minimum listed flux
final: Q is 4.038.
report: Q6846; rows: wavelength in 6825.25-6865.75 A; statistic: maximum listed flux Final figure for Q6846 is 4.827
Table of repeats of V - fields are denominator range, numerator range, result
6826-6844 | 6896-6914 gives 1.11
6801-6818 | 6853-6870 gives 1.06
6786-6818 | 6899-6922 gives 1.11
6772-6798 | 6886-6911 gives 1.11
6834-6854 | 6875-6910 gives 1.08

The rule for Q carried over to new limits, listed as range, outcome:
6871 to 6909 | 4.258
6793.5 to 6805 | 3.767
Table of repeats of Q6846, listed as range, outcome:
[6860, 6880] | 5.322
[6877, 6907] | 5.293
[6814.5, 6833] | 4.86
